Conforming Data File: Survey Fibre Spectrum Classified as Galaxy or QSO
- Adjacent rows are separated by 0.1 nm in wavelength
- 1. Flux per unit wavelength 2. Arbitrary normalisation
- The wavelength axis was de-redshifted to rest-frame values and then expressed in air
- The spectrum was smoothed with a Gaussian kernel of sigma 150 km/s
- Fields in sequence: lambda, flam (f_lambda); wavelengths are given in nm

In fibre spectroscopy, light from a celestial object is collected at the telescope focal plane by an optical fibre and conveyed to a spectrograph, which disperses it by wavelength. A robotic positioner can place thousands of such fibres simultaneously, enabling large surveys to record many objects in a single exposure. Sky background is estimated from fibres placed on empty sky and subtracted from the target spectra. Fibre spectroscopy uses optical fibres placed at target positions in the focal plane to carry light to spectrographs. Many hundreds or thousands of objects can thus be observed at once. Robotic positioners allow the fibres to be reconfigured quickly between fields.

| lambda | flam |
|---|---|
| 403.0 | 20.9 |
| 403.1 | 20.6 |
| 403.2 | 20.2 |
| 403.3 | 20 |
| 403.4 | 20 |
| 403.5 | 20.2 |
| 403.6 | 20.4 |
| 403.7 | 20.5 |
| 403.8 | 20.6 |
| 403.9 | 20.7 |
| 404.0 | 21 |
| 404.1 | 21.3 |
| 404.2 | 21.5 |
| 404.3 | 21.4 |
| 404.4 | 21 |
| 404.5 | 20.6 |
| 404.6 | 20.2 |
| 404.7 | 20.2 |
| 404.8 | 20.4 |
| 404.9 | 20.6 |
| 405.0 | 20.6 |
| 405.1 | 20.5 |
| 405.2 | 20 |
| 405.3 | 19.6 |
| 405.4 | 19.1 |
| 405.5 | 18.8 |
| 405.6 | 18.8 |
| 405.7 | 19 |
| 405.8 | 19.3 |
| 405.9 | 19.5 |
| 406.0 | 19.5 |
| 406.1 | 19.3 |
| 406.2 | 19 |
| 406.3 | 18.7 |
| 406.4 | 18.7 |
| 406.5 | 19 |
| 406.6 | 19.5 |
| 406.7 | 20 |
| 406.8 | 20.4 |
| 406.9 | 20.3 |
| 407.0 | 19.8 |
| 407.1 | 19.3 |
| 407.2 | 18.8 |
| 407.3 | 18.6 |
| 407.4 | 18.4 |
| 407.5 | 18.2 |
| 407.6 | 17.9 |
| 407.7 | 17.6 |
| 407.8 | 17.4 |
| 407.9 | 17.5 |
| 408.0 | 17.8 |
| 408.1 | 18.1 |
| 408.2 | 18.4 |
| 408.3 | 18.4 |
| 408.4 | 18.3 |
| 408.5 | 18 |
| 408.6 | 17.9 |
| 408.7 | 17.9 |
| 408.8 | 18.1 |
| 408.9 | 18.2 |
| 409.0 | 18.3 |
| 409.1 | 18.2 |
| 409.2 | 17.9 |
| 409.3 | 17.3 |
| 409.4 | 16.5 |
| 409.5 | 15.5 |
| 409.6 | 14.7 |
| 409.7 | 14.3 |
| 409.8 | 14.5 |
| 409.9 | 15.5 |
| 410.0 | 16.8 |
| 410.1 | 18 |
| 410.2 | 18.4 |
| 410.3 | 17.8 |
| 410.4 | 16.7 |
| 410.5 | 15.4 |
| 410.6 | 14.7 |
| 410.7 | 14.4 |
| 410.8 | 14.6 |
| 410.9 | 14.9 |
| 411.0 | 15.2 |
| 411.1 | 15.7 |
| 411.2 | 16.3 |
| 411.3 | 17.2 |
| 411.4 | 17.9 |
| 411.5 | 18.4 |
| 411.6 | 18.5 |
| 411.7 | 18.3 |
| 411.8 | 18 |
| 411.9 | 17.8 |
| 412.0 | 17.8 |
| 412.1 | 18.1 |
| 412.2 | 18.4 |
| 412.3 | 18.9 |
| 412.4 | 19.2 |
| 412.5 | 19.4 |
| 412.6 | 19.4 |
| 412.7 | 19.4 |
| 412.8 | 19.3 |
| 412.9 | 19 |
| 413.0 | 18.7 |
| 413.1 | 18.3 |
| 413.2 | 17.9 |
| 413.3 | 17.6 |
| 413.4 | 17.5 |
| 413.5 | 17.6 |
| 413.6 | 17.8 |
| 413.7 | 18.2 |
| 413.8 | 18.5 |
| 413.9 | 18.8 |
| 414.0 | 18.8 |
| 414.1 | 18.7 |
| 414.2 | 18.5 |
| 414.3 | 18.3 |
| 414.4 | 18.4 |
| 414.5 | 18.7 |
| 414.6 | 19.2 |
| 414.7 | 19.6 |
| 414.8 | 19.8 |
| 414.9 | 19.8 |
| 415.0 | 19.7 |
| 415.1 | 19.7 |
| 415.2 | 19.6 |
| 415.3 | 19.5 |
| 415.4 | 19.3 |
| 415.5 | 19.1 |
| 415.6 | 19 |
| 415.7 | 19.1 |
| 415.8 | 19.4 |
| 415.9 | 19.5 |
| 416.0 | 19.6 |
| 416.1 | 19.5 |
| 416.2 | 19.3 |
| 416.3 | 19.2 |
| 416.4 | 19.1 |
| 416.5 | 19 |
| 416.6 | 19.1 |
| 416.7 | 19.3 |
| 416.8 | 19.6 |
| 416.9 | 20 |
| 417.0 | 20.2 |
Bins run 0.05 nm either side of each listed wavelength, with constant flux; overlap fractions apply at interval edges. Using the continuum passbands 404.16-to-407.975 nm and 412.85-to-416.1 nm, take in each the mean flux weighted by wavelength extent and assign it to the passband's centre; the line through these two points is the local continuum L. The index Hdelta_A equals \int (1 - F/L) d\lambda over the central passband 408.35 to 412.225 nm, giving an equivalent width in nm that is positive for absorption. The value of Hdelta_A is 0.45 nm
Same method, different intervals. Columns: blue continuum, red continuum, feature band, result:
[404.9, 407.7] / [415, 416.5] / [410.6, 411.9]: 0.18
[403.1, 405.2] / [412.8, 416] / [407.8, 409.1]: 0.12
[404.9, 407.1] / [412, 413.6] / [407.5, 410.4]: 0.27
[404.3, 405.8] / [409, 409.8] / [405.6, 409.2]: -0.13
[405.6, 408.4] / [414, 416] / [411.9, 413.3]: 0.03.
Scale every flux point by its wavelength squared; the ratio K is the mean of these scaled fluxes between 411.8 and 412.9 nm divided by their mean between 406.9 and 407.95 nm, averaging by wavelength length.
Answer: 1.0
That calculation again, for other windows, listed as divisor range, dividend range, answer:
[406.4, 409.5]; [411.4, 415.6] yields 1.05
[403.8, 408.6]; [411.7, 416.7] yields 1.01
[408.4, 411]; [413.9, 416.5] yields 1.19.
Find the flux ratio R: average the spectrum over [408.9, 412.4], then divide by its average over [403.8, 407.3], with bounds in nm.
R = 0.85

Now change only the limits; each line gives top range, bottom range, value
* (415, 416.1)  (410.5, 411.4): 1.25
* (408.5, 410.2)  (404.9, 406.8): 0.87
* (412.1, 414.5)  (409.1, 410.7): 1.14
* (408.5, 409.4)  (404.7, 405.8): 0.91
